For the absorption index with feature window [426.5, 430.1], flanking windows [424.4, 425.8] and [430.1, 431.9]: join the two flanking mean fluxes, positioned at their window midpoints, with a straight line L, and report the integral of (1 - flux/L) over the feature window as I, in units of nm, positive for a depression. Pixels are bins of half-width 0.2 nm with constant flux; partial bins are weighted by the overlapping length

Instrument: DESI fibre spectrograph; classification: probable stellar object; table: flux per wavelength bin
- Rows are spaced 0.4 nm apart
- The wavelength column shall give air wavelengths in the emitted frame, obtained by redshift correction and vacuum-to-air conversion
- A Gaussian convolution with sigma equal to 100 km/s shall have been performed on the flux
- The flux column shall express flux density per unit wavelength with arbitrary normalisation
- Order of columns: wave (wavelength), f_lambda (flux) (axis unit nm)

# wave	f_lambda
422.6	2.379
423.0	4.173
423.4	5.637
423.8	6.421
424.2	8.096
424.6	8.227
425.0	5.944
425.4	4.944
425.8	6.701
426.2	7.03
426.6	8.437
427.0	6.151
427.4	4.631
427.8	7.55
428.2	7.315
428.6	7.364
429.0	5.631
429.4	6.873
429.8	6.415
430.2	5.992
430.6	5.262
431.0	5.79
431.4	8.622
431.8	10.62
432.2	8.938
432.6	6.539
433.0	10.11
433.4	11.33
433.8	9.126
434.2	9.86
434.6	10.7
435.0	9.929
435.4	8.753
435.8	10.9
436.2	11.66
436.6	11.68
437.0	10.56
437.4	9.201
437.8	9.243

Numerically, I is 0.09 nm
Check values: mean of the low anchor 6.42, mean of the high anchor 7.14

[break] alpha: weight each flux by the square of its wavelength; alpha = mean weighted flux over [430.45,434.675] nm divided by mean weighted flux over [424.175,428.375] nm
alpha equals 1.3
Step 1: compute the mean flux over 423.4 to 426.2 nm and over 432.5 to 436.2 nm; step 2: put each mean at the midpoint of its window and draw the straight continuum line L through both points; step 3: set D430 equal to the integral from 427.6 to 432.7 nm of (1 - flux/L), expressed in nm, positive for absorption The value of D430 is 0.79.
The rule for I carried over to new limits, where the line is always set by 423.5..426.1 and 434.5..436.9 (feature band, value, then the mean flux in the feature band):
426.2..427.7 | 0.18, 6.57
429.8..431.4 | 0.48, 6.14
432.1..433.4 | 0.09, 8.93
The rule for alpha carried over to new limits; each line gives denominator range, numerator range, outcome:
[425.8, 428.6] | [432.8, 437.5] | 1.56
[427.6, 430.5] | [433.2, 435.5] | 1.53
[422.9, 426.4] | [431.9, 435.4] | 1.55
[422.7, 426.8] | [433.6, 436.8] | 1.68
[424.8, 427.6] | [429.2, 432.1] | 1.17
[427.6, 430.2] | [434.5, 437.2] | 1.61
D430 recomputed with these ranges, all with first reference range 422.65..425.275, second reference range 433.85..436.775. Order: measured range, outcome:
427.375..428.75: 0.13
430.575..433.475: 0.24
